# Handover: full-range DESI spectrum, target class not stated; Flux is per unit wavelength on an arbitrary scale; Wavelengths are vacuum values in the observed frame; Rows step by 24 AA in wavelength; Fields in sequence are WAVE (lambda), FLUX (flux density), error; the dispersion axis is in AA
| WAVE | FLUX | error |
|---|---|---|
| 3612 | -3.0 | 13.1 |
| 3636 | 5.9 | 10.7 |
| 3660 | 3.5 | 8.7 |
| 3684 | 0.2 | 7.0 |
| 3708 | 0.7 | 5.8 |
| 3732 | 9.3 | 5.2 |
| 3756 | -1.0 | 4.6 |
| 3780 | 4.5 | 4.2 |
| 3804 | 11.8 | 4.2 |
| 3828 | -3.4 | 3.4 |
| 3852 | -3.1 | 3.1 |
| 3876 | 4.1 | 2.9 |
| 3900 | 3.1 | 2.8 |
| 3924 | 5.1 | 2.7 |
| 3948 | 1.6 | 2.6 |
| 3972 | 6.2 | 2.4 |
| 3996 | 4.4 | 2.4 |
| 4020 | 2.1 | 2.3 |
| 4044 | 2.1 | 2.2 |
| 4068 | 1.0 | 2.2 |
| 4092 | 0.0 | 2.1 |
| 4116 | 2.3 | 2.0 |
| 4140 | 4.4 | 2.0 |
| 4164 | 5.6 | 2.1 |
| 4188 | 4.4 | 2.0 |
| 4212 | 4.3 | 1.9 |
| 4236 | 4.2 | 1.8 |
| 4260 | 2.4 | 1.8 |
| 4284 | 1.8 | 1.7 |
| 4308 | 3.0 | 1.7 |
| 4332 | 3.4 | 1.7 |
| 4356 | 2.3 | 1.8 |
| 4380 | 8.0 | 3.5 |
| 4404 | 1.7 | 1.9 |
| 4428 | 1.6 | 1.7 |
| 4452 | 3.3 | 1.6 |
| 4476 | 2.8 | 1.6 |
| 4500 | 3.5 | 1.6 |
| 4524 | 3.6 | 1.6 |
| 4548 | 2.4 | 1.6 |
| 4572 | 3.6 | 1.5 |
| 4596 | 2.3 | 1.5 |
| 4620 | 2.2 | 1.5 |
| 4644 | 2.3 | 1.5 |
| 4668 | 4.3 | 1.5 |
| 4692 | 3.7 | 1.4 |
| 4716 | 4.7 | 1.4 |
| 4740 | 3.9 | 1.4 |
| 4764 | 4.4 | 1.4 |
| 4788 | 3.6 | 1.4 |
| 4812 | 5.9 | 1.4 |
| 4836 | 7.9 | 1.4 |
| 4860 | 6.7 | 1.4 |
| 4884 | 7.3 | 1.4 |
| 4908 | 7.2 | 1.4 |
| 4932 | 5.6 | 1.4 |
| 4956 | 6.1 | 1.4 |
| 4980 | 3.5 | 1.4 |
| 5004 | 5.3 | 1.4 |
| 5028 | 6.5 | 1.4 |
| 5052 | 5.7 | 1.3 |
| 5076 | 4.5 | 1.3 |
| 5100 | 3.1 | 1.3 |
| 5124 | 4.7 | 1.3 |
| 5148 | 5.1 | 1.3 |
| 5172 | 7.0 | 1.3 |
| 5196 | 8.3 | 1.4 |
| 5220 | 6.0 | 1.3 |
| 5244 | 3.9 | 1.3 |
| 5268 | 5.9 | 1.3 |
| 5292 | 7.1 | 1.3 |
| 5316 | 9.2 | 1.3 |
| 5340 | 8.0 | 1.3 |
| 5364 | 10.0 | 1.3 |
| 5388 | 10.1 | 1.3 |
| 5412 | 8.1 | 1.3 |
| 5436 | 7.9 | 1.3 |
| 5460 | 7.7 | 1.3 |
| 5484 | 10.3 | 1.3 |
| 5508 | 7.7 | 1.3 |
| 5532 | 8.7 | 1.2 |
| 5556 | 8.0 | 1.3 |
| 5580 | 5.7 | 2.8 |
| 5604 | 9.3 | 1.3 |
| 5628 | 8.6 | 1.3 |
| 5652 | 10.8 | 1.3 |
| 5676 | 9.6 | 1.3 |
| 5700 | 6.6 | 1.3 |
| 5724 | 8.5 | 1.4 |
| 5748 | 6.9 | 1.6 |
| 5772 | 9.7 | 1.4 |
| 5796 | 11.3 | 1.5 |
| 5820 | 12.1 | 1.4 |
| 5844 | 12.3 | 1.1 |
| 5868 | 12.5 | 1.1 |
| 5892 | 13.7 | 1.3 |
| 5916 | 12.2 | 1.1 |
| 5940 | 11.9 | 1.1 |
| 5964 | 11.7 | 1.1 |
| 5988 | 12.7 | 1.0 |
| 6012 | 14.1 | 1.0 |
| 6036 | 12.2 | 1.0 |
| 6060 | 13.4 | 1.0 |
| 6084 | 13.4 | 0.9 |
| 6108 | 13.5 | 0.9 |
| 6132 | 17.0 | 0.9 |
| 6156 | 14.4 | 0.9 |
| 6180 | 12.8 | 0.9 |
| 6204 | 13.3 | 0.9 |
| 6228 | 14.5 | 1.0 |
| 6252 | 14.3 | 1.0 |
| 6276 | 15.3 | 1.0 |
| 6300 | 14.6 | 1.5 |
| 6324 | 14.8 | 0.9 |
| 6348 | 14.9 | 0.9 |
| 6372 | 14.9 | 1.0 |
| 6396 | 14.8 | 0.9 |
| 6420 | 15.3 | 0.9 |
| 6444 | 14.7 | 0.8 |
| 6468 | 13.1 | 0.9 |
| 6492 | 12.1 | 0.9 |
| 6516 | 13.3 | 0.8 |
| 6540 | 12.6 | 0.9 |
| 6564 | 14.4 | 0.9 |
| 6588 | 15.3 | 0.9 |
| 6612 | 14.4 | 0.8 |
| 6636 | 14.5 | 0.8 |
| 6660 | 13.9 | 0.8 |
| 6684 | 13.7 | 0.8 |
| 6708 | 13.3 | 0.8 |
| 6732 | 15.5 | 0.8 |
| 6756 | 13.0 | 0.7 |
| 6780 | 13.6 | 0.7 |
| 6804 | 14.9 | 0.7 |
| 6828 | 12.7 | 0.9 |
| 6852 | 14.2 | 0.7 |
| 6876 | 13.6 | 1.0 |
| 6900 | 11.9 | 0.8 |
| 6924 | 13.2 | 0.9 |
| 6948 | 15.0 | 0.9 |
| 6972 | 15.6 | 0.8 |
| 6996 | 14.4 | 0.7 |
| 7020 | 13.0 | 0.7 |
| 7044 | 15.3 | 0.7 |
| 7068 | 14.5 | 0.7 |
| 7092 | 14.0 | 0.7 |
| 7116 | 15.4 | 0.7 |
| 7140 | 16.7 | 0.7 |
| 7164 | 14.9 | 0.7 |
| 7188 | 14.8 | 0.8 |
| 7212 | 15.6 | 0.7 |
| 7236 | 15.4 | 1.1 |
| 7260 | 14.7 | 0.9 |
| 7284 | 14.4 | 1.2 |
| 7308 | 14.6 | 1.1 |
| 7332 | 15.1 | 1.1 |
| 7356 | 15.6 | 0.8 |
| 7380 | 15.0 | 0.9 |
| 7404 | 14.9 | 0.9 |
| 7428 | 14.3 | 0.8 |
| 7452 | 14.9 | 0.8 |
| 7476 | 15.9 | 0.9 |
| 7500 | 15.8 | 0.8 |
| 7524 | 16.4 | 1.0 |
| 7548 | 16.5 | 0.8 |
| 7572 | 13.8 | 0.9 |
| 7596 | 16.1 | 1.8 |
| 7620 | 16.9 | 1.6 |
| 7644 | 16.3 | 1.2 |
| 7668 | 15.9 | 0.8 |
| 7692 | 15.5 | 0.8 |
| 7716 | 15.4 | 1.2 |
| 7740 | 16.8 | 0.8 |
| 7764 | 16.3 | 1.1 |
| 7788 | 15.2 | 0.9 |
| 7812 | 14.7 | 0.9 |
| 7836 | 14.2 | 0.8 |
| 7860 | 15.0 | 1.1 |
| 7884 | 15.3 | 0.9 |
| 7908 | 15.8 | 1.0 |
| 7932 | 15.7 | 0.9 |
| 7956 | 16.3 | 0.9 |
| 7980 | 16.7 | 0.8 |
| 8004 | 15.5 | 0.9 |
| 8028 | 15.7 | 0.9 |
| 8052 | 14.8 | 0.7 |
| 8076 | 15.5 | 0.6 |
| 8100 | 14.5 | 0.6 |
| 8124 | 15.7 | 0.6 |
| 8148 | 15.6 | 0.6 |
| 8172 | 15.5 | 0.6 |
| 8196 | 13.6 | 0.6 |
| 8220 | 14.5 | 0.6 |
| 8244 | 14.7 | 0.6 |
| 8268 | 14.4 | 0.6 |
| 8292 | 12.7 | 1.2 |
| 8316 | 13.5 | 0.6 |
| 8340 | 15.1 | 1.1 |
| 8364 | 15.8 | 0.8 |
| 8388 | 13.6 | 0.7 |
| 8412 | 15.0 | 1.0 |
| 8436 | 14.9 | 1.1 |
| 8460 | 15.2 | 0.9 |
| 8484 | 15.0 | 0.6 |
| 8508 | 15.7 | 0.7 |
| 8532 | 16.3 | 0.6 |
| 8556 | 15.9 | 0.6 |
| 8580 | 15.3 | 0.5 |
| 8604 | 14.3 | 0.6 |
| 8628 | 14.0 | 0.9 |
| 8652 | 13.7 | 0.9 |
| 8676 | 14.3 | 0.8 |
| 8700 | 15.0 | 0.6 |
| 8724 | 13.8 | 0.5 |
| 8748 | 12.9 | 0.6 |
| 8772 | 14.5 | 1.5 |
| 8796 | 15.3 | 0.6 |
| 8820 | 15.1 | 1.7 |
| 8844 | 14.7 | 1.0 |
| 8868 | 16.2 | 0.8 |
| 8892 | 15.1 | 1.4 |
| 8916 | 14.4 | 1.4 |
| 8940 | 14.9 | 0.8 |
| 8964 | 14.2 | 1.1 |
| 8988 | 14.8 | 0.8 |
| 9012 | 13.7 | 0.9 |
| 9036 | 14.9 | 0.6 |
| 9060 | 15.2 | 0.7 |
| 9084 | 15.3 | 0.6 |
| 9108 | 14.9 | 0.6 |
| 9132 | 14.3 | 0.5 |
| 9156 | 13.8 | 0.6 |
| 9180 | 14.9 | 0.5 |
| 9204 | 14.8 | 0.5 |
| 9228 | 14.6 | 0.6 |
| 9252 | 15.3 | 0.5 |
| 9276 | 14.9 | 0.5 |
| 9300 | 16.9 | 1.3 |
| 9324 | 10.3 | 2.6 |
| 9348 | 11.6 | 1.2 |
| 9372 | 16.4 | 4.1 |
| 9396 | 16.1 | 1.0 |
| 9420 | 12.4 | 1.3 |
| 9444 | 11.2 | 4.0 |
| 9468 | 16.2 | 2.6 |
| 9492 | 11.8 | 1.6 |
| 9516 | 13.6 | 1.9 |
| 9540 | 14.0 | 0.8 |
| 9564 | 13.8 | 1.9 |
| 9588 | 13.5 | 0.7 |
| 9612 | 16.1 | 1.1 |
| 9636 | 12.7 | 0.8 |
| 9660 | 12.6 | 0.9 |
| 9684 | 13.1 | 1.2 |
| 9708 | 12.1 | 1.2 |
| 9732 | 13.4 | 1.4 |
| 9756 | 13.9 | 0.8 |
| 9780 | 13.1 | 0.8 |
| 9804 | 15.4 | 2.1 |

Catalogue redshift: 0.331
